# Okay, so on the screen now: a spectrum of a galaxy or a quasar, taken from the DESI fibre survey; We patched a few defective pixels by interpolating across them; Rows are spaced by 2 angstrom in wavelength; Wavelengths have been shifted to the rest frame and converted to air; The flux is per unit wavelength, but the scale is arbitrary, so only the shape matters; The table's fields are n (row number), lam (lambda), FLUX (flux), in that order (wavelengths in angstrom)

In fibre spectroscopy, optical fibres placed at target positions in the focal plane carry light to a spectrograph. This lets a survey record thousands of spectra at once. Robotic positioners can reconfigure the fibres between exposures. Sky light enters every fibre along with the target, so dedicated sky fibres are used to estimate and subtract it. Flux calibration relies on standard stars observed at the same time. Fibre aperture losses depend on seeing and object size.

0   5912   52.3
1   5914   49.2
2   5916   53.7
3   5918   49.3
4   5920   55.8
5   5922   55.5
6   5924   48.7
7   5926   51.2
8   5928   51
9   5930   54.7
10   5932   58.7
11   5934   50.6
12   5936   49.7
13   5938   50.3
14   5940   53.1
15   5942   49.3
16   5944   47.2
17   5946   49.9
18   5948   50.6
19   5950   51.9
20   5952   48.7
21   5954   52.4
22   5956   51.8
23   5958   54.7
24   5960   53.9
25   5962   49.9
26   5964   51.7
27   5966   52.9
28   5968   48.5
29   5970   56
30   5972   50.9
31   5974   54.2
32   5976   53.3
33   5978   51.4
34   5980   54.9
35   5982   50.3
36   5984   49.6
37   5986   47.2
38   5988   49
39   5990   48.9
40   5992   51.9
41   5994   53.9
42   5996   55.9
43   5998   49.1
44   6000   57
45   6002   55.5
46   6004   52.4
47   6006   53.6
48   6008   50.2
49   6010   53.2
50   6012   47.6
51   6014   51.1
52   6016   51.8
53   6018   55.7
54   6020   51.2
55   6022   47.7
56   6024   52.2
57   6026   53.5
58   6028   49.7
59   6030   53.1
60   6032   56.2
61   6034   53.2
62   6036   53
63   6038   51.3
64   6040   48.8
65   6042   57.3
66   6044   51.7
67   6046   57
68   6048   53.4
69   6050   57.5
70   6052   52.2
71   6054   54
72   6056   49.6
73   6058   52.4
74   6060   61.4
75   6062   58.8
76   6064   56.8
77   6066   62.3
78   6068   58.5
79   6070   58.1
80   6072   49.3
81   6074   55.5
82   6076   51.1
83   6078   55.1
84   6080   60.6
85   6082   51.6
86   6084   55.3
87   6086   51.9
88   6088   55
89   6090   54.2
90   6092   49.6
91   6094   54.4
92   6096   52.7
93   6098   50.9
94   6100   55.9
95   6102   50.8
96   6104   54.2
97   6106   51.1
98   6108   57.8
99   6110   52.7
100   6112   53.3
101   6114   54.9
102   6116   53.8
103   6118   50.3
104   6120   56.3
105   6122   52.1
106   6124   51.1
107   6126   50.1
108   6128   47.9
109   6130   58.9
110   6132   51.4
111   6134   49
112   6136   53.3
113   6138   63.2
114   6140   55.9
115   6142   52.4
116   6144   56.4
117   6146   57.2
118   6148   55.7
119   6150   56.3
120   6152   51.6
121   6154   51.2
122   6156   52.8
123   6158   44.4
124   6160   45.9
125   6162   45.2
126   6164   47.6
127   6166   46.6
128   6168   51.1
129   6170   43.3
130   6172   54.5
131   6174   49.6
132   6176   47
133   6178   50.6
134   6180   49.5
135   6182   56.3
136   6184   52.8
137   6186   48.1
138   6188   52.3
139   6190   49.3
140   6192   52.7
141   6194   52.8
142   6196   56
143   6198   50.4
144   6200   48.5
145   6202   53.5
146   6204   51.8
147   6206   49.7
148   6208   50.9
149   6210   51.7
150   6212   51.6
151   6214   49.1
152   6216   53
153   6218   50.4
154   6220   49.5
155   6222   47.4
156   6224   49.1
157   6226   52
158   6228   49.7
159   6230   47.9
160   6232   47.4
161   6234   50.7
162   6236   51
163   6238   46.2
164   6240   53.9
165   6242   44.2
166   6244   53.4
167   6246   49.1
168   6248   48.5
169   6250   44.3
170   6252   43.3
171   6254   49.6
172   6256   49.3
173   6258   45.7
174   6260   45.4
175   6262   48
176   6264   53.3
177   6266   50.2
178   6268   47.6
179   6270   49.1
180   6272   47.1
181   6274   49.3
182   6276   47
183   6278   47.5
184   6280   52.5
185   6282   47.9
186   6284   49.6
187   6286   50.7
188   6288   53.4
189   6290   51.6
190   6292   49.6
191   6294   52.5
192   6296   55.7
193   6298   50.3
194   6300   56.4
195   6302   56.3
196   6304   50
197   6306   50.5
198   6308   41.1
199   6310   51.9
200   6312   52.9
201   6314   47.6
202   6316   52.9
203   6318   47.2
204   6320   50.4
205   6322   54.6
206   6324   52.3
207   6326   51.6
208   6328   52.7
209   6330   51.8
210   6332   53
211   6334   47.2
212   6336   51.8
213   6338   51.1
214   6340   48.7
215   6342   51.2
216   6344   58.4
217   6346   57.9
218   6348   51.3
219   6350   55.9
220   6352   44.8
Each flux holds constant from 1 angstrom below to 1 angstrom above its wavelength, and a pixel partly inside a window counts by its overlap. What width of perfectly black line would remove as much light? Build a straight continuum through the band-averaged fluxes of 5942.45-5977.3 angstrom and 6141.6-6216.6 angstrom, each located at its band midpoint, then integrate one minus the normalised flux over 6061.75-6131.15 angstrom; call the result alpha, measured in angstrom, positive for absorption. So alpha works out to -3.8 angstrom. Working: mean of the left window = 51.6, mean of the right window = 51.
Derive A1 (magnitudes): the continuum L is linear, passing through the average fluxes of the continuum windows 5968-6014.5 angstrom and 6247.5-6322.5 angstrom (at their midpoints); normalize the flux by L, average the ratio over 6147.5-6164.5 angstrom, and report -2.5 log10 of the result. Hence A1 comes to 0.02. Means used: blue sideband 52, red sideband 49.7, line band 50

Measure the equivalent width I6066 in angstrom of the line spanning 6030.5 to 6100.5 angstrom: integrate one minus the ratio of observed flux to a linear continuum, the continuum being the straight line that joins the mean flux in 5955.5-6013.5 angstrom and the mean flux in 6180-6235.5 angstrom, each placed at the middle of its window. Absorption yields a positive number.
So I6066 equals -3.84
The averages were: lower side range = 52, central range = 54.5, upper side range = 50.9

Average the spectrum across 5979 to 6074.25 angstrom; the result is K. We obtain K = 53.2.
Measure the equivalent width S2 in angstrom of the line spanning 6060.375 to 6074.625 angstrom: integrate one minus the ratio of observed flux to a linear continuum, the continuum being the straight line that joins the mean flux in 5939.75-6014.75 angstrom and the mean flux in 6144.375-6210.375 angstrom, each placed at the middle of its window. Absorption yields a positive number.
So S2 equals -1.66 angstrom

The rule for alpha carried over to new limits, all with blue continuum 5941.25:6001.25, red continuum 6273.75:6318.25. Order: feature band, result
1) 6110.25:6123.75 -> -0.5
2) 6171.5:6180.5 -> 0.2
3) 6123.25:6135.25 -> -0.1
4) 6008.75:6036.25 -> -0.3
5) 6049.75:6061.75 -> -0.8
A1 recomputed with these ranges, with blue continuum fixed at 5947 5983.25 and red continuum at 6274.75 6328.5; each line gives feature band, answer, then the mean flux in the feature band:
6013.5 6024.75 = 0.01 mag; 51.6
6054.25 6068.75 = -0.10 mag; 56.9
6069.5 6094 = -0.04 mag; 53.9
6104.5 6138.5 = -0.03 mag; 53.2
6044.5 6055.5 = -0.05 mag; 54.4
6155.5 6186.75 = 0.05 mag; 49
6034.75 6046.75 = -0.03 mag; 53.1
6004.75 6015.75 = 0.02 mag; 51.2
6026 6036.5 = -0.03 mag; 53.1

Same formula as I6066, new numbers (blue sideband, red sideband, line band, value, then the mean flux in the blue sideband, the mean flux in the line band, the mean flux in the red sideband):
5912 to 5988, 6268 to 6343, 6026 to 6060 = -1.3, 51.7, 53.4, 50.7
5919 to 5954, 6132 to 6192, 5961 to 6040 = -0.7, 51.6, 52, 51.4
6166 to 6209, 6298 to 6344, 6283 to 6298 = -0.2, 50.9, 51.8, 51.2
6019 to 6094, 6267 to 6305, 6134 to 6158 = -0.7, 54.1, 54.4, 50.7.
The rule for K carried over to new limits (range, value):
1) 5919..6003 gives 51.9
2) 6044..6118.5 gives 54.4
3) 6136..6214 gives 51.5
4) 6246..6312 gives 49.6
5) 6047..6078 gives 55.4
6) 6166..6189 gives 50.3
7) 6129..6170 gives 52.1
